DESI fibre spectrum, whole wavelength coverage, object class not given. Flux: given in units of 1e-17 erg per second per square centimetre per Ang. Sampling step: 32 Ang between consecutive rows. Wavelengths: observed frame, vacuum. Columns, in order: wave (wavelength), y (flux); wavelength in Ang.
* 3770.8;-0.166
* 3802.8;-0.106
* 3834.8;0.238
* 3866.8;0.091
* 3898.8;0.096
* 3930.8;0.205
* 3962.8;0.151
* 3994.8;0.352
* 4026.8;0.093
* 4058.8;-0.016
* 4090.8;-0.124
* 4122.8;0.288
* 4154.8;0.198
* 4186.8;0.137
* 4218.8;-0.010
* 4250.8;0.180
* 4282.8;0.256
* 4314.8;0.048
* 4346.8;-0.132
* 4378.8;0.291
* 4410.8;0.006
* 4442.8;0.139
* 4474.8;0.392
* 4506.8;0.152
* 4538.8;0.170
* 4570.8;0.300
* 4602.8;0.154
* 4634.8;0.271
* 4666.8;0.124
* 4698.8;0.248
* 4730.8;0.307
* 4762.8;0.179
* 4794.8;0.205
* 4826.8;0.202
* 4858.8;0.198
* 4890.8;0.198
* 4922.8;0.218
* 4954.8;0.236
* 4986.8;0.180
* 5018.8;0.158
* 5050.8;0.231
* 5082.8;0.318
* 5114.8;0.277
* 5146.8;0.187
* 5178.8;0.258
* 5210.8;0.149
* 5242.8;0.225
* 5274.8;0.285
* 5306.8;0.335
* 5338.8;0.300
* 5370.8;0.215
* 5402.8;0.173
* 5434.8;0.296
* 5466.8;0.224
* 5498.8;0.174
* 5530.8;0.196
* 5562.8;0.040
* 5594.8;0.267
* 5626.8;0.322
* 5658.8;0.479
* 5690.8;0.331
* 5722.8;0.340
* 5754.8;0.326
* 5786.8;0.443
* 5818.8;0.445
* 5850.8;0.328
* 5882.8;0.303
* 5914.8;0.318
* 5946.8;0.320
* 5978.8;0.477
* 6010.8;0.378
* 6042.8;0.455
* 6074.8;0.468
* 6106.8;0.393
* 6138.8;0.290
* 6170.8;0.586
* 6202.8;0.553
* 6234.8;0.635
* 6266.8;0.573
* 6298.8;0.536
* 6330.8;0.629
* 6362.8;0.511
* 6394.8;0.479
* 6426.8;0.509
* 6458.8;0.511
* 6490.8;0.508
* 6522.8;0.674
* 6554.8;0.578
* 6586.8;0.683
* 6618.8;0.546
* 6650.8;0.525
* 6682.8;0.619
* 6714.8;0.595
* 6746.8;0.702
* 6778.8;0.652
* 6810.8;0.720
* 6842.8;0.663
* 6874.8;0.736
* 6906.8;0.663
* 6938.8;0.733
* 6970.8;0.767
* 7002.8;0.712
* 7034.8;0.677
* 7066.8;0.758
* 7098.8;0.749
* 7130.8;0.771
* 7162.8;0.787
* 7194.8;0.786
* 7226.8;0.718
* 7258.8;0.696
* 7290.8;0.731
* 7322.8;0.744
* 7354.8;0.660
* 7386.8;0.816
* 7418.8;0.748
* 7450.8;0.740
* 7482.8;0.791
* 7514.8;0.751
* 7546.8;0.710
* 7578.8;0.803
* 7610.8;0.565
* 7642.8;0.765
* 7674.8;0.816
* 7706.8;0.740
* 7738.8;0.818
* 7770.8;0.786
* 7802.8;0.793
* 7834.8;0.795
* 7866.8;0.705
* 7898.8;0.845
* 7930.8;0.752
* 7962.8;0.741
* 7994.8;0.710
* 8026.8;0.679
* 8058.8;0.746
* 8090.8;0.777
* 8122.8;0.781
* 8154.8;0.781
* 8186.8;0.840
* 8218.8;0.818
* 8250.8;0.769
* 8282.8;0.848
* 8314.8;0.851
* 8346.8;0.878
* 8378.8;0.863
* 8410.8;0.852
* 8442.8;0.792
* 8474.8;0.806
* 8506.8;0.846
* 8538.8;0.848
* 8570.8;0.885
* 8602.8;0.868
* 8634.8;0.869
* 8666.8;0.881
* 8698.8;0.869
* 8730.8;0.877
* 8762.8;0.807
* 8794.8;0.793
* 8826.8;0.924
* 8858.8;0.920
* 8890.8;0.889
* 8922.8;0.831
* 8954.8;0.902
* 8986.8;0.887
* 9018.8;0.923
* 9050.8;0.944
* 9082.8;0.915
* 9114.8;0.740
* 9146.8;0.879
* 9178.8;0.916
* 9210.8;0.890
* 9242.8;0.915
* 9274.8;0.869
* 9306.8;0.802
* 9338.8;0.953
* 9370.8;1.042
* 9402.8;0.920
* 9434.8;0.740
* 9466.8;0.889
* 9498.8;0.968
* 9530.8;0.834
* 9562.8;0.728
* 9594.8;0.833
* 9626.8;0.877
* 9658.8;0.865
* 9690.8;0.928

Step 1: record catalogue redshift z 0.547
